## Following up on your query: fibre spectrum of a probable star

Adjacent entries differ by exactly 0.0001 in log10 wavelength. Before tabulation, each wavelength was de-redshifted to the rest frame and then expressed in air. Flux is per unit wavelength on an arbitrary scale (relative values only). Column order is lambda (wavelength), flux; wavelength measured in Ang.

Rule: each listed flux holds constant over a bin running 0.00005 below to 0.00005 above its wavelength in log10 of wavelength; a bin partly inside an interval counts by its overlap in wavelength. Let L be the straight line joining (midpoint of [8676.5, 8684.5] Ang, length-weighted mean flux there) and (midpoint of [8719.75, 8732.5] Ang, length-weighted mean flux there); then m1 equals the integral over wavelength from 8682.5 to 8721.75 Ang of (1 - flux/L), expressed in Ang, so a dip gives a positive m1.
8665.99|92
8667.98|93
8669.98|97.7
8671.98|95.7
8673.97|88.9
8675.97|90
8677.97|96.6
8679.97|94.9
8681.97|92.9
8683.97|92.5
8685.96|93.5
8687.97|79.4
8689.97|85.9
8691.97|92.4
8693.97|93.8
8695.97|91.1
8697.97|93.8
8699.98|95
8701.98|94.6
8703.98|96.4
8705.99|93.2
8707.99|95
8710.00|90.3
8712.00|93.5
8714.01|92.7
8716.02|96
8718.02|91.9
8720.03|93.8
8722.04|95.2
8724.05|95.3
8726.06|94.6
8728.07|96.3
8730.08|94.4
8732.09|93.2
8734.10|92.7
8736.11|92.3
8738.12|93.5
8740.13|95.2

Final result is 0.8 Ang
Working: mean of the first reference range 94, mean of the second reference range 94.8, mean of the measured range 92.4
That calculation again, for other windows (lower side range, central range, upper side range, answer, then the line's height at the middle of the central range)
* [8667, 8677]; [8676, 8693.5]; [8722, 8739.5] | 0.4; 93.3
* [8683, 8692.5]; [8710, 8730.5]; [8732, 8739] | -0.6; 91.5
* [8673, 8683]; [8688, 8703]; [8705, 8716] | 0.2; 92.9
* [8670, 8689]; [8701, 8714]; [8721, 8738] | -0.1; 93.2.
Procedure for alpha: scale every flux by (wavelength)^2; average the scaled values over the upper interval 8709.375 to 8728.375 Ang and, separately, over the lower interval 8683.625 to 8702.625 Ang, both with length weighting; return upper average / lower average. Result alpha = 1.04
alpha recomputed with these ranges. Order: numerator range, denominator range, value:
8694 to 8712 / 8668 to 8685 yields 1.01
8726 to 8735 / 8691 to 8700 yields 1.02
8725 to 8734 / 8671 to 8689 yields 1.04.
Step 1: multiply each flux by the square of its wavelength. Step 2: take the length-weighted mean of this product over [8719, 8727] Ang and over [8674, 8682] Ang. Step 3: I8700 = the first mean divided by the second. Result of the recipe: 1.03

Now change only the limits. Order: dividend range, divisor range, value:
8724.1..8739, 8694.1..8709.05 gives 1.01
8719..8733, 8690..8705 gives 1.02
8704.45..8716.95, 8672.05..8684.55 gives 1.01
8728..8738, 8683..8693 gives 1.06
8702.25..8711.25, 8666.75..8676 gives 1.01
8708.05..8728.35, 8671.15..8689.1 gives 1.04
